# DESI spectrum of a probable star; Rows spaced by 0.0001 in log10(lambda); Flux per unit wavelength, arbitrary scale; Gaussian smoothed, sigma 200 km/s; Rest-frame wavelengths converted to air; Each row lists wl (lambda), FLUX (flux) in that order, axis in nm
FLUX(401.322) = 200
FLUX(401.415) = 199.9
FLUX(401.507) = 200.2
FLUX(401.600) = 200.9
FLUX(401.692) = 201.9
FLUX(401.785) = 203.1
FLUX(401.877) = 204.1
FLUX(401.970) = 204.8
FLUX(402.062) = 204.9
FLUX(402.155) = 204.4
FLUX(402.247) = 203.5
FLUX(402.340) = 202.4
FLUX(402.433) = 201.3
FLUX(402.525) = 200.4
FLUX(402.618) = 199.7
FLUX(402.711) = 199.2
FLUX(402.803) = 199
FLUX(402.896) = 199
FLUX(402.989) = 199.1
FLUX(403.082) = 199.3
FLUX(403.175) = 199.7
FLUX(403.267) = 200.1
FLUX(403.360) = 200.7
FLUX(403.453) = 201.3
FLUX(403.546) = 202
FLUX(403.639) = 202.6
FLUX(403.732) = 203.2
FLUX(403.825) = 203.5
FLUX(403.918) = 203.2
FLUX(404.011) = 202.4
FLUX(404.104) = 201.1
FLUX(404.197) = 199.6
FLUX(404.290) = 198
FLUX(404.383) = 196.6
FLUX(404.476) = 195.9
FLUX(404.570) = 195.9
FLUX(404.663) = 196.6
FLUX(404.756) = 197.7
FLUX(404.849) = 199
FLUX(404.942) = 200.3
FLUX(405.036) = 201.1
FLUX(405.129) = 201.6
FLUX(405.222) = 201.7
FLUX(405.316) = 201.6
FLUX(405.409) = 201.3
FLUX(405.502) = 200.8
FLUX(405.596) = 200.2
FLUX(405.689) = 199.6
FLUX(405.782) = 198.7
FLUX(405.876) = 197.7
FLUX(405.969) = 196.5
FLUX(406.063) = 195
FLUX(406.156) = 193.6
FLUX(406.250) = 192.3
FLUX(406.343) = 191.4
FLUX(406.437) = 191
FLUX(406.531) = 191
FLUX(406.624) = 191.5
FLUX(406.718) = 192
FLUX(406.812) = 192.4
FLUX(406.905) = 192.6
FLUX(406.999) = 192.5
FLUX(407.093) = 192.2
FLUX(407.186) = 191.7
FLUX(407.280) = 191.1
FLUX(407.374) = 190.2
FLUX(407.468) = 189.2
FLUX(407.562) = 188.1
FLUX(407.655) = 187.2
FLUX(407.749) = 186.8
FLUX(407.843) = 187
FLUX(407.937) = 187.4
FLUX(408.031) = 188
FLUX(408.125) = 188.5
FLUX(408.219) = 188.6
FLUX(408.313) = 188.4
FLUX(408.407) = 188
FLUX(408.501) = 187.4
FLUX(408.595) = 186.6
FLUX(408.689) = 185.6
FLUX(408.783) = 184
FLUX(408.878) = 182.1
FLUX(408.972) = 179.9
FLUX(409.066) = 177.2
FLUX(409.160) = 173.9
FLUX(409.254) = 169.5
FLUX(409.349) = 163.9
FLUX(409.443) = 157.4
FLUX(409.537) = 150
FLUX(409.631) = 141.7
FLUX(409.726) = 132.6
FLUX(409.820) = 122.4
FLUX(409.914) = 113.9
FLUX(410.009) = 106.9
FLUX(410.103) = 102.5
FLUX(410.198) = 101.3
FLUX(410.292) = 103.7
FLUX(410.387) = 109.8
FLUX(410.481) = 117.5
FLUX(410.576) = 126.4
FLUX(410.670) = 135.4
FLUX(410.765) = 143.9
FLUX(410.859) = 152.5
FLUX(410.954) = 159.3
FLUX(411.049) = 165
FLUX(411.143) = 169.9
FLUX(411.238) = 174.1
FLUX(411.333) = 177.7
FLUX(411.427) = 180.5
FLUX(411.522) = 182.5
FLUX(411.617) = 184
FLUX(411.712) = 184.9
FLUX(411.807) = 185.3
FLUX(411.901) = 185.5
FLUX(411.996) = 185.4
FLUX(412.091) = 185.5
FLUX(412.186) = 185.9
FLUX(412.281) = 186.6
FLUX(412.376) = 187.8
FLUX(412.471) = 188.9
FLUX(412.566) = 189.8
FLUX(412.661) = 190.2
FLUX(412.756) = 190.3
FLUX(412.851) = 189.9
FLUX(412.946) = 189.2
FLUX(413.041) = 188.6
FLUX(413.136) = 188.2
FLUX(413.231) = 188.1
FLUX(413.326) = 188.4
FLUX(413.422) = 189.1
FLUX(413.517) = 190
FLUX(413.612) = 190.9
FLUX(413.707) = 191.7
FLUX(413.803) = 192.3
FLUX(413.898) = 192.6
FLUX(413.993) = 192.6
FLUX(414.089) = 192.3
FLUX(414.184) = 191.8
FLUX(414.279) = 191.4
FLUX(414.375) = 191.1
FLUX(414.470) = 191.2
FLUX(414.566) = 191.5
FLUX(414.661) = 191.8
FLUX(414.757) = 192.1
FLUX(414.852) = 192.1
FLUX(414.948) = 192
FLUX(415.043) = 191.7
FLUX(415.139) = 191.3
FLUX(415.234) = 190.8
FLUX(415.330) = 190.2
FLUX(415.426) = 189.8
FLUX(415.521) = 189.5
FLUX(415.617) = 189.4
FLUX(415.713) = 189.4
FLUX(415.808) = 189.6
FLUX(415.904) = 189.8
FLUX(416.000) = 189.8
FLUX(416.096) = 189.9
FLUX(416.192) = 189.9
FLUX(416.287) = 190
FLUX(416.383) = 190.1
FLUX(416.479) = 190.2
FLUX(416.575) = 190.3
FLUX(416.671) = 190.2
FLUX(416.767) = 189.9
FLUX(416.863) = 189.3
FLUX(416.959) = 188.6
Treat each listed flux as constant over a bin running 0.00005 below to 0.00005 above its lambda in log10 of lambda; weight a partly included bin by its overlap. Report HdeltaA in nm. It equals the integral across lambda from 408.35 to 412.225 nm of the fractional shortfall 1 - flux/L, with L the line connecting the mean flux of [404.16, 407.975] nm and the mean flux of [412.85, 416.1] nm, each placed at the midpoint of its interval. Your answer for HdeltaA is 0.69 nm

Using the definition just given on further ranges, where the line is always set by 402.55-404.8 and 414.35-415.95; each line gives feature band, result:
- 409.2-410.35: 0.38 nm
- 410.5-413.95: 0.24 nm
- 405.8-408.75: 0.10 nm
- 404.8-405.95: -0.01 nm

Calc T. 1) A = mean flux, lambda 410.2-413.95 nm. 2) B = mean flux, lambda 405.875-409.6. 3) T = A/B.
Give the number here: 0.94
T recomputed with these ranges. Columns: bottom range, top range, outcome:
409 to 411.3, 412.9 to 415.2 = 1.35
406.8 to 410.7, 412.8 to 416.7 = 1.16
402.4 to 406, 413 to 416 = 0.95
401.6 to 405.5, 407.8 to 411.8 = 0.80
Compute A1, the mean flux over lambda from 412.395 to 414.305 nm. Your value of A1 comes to 190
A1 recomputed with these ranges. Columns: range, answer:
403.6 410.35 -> 183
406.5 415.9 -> 177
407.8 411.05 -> 155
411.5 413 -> 187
